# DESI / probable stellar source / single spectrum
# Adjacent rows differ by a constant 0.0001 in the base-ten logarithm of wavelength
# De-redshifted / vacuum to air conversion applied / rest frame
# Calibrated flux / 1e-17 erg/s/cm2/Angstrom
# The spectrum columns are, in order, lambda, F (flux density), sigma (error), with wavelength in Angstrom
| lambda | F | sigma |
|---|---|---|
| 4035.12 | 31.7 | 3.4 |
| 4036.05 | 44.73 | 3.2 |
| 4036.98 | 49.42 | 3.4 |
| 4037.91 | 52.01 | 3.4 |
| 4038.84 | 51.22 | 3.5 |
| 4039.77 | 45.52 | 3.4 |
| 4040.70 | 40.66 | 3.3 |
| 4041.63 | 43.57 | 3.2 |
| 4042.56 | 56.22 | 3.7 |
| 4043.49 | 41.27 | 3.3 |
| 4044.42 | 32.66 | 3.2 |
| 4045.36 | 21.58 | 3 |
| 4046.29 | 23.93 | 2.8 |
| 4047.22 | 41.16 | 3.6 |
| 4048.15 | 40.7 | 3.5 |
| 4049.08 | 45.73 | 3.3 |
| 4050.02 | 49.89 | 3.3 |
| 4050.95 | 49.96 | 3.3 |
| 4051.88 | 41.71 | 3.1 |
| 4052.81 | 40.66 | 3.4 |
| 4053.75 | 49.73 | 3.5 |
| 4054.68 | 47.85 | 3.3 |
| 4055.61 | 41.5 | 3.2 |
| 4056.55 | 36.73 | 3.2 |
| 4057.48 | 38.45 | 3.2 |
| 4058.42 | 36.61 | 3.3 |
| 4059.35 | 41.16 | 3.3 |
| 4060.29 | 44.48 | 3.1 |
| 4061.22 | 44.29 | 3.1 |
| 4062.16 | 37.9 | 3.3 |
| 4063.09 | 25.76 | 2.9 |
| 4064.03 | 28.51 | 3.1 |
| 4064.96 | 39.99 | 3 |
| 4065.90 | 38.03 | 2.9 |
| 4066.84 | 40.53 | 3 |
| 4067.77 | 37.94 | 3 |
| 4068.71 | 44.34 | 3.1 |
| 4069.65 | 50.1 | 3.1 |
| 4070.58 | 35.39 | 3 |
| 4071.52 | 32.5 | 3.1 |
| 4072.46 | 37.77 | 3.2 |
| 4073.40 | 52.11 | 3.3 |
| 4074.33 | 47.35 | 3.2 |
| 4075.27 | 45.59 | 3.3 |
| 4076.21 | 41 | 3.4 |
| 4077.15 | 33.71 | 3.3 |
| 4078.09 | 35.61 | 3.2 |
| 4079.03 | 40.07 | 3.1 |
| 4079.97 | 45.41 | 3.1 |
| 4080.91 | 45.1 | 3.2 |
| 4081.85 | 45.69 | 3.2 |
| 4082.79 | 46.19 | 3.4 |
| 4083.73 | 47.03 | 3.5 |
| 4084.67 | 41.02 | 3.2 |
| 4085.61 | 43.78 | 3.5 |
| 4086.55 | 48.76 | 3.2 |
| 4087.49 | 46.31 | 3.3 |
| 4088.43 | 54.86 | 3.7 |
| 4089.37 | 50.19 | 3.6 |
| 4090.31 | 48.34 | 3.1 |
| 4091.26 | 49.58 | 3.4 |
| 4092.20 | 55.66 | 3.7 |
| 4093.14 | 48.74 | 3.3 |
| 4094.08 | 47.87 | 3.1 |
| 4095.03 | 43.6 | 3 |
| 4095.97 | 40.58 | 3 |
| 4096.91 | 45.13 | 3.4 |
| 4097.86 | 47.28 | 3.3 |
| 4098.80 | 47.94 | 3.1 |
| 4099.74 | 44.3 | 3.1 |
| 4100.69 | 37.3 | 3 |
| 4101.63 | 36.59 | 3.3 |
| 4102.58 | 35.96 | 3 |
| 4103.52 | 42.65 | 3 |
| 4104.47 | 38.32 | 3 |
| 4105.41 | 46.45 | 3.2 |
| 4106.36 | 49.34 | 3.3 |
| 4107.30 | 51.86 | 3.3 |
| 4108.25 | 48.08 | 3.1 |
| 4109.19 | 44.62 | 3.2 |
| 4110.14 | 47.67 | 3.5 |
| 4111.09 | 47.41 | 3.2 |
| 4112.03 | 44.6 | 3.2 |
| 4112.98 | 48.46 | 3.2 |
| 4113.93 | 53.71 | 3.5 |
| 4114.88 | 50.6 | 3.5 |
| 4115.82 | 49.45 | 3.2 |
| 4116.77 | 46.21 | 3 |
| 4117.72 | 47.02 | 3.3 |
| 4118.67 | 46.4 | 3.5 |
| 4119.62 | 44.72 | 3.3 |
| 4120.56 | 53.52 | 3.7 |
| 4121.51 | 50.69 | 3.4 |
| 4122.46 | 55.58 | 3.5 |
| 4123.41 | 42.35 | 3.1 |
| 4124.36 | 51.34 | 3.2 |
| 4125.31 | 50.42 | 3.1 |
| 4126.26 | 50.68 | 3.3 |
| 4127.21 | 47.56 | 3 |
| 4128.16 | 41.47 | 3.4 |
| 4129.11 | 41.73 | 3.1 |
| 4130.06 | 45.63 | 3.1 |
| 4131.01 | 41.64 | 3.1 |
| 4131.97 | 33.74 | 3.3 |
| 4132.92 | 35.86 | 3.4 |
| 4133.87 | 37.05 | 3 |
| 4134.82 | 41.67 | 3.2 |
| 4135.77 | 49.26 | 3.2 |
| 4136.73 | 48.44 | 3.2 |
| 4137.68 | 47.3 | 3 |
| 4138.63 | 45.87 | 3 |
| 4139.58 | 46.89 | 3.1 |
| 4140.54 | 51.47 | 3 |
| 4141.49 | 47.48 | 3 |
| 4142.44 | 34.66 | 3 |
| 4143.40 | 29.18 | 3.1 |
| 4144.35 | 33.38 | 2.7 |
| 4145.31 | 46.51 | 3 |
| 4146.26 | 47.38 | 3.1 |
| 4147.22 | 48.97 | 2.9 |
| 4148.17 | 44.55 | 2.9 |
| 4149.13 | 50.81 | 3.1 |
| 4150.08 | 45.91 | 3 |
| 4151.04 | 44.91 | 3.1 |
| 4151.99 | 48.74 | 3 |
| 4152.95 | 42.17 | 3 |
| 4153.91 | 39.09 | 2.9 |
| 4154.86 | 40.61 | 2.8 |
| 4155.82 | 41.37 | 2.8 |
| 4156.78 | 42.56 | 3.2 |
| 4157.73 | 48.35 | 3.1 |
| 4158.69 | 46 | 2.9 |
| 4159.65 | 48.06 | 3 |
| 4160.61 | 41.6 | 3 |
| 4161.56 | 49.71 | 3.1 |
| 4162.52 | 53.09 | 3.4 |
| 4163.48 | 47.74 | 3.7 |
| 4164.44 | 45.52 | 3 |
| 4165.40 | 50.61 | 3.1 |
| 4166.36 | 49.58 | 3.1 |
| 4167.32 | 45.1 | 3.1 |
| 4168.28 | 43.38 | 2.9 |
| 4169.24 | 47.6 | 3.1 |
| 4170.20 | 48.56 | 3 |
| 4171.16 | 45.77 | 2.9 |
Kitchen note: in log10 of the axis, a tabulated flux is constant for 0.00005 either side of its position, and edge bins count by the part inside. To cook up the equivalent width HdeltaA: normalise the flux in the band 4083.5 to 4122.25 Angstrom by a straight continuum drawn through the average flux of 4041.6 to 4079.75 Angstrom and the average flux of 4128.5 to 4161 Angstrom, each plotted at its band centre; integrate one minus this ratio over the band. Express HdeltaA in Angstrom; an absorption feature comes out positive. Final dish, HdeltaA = -4.4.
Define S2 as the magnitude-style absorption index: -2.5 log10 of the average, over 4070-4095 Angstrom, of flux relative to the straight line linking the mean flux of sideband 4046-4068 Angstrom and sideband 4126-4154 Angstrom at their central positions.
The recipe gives -0.09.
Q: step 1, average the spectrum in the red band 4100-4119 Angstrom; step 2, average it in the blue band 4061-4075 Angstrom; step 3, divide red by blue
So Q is 1.2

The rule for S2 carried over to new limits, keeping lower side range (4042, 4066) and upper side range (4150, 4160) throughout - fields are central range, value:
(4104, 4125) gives -0.14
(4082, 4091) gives -0.15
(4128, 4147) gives 0.03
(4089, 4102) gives -0.11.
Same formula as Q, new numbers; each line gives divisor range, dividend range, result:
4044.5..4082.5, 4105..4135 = 1.15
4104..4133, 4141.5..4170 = 0.96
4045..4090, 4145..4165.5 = 1.11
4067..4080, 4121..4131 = 1.15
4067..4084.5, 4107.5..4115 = 1.14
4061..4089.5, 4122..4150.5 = 1.06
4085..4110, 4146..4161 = 0.98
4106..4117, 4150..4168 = 0.94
